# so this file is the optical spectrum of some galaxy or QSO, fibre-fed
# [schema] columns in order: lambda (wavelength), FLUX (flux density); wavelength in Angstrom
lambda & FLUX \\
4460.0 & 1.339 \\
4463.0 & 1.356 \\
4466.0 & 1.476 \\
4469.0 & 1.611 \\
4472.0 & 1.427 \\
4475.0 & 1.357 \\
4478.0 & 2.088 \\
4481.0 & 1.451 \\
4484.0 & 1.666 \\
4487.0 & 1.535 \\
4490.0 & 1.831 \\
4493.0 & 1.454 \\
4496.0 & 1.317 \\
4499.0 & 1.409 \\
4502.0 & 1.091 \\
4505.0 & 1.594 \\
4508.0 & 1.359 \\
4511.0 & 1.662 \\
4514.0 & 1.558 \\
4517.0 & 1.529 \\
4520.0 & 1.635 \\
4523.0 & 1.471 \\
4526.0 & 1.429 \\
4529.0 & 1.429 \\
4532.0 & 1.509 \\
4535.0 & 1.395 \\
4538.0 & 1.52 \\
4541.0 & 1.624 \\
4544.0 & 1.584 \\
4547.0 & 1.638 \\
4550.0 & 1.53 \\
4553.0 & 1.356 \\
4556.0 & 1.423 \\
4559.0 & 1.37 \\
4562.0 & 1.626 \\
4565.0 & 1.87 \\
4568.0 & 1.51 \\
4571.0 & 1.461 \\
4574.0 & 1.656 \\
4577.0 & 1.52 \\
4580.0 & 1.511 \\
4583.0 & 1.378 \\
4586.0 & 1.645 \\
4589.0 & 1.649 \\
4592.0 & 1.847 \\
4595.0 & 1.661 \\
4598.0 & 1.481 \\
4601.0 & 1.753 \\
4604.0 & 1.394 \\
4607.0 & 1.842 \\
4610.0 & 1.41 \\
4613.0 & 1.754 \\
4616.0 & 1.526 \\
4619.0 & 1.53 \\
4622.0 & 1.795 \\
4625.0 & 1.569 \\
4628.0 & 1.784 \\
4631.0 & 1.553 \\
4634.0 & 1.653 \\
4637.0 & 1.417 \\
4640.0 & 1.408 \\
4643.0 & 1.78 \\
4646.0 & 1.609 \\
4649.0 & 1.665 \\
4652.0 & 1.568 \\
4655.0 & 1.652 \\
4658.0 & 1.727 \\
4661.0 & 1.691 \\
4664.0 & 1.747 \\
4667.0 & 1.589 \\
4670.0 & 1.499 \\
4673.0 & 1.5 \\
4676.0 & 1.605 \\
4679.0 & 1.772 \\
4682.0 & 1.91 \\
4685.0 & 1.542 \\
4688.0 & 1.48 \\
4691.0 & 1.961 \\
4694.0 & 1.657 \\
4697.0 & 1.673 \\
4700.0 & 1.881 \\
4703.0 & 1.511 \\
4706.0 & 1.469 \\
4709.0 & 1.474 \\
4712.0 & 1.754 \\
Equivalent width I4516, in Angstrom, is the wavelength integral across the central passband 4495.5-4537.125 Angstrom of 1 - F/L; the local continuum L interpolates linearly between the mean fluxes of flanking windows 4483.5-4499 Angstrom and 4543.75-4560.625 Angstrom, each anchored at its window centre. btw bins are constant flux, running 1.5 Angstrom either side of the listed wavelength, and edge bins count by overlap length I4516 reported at 1.5 Angstrom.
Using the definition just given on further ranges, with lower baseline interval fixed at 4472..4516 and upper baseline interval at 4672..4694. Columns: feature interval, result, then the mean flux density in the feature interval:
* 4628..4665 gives 0.57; 1.63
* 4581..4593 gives -0.10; 1.62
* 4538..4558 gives 0.60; 1.52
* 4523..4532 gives 0.59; 1.45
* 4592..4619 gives 0.09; 1.61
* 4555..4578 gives 0.39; 1.56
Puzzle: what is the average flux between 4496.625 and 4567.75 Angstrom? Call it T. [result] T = 1.5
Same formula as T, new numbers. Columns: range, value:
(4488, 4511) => 1.45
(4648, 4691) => 1.65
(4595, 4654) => 1.61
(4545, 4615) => 1.58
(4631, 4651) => 1.59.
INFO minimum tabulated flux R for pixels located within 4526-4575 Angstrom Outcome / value 1.356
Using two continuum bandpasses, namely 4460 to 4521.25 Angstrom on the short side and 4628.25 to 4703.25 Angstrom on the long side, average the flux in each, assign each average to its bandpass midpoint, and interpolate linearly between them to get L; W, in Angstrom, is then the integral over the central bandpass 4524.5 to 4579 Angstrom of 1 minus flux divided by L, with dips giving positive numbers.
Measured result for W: 1.3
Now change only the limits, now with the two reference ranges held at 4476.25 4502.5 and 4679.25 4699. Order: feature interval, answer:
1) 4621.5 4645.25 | 0.8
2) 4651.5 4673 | 0.7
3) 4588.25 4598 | -0.3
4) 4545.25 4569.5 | 1.0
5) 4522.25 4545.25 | 1.4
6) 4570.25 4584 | 0.9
